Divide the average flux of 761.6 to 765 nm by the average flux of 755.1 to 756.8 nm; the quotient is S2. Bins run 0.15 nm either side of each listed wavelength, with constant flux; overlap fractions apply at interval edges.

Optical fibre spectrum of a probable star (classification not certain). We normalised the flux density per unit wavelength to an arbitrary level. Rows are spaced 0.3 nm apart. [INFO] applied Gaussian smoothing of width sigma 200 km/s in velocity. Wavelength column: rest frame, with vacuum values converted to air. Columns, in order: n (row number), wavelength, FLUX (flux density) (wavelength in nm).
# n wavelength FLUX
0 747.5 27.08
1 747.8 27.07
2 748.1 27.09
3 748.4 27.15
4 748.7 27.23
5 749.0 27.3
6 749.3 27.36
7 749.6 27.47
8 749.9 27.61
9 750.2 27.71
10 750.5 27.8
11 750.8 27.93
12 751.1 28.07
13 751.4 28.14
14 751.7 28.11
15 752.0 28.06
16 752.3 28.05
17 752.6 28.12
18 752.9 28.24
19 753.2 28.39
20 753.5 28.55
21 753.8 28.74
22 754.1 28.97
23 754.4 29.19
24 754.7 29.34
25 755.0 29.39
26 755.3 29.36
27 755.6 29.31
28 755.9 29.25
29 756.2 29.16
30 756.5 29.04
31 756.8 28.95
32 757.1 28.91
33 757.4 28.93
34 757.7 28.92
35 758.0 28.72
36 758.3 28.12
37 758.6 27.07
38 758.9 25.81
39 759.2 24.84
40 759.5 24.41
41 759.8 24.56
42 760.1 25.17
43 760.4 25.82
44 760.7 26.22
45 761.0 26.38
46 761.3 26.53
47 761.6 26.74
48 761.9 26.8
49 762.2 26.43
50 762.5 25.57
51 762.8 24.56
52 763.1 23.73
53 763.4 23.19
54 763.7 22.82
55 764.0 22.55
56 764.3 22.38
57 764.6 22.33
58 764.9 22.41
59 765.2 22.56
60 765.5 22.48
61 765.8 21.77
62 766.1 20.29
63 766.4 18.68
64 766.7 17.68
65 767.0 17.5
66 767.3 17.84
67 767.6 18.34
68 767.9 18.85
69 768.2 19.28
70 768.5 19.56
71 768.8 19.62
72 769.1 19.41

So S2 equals 0.8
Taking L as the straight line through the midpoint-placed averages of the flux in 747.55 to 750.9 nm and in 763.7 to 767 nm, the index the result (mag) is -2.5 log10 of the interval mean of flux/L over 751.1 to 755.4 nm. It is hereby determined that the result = -0.11 mag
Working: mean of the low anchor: 27.4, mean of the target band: 28.6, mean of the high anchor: 21.2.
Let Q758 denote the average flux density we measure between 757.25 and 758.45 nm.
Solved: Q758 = 28.7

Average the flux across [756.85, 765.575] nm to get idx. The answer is 25.4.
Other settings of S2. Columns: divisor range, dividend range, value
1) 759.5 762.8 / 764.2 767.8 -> 0.78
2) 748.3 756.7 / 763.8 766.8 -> 0.76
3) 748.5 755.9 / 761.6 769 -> 0.77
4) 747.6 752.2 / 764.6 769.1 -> 0.72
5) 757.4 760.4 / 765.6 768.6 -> 0.72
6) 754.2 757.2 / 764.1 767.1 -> 0.72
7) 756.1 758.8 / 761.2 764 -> 0.87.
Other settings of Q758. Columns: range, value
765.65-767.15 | 19.2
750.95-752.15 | 28.1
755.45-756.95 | 29.1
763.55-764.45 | 22.6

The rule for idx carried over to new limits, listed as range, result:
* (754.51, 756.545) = 29.3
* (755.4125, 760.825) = 27.4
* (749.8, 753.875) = 28.1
